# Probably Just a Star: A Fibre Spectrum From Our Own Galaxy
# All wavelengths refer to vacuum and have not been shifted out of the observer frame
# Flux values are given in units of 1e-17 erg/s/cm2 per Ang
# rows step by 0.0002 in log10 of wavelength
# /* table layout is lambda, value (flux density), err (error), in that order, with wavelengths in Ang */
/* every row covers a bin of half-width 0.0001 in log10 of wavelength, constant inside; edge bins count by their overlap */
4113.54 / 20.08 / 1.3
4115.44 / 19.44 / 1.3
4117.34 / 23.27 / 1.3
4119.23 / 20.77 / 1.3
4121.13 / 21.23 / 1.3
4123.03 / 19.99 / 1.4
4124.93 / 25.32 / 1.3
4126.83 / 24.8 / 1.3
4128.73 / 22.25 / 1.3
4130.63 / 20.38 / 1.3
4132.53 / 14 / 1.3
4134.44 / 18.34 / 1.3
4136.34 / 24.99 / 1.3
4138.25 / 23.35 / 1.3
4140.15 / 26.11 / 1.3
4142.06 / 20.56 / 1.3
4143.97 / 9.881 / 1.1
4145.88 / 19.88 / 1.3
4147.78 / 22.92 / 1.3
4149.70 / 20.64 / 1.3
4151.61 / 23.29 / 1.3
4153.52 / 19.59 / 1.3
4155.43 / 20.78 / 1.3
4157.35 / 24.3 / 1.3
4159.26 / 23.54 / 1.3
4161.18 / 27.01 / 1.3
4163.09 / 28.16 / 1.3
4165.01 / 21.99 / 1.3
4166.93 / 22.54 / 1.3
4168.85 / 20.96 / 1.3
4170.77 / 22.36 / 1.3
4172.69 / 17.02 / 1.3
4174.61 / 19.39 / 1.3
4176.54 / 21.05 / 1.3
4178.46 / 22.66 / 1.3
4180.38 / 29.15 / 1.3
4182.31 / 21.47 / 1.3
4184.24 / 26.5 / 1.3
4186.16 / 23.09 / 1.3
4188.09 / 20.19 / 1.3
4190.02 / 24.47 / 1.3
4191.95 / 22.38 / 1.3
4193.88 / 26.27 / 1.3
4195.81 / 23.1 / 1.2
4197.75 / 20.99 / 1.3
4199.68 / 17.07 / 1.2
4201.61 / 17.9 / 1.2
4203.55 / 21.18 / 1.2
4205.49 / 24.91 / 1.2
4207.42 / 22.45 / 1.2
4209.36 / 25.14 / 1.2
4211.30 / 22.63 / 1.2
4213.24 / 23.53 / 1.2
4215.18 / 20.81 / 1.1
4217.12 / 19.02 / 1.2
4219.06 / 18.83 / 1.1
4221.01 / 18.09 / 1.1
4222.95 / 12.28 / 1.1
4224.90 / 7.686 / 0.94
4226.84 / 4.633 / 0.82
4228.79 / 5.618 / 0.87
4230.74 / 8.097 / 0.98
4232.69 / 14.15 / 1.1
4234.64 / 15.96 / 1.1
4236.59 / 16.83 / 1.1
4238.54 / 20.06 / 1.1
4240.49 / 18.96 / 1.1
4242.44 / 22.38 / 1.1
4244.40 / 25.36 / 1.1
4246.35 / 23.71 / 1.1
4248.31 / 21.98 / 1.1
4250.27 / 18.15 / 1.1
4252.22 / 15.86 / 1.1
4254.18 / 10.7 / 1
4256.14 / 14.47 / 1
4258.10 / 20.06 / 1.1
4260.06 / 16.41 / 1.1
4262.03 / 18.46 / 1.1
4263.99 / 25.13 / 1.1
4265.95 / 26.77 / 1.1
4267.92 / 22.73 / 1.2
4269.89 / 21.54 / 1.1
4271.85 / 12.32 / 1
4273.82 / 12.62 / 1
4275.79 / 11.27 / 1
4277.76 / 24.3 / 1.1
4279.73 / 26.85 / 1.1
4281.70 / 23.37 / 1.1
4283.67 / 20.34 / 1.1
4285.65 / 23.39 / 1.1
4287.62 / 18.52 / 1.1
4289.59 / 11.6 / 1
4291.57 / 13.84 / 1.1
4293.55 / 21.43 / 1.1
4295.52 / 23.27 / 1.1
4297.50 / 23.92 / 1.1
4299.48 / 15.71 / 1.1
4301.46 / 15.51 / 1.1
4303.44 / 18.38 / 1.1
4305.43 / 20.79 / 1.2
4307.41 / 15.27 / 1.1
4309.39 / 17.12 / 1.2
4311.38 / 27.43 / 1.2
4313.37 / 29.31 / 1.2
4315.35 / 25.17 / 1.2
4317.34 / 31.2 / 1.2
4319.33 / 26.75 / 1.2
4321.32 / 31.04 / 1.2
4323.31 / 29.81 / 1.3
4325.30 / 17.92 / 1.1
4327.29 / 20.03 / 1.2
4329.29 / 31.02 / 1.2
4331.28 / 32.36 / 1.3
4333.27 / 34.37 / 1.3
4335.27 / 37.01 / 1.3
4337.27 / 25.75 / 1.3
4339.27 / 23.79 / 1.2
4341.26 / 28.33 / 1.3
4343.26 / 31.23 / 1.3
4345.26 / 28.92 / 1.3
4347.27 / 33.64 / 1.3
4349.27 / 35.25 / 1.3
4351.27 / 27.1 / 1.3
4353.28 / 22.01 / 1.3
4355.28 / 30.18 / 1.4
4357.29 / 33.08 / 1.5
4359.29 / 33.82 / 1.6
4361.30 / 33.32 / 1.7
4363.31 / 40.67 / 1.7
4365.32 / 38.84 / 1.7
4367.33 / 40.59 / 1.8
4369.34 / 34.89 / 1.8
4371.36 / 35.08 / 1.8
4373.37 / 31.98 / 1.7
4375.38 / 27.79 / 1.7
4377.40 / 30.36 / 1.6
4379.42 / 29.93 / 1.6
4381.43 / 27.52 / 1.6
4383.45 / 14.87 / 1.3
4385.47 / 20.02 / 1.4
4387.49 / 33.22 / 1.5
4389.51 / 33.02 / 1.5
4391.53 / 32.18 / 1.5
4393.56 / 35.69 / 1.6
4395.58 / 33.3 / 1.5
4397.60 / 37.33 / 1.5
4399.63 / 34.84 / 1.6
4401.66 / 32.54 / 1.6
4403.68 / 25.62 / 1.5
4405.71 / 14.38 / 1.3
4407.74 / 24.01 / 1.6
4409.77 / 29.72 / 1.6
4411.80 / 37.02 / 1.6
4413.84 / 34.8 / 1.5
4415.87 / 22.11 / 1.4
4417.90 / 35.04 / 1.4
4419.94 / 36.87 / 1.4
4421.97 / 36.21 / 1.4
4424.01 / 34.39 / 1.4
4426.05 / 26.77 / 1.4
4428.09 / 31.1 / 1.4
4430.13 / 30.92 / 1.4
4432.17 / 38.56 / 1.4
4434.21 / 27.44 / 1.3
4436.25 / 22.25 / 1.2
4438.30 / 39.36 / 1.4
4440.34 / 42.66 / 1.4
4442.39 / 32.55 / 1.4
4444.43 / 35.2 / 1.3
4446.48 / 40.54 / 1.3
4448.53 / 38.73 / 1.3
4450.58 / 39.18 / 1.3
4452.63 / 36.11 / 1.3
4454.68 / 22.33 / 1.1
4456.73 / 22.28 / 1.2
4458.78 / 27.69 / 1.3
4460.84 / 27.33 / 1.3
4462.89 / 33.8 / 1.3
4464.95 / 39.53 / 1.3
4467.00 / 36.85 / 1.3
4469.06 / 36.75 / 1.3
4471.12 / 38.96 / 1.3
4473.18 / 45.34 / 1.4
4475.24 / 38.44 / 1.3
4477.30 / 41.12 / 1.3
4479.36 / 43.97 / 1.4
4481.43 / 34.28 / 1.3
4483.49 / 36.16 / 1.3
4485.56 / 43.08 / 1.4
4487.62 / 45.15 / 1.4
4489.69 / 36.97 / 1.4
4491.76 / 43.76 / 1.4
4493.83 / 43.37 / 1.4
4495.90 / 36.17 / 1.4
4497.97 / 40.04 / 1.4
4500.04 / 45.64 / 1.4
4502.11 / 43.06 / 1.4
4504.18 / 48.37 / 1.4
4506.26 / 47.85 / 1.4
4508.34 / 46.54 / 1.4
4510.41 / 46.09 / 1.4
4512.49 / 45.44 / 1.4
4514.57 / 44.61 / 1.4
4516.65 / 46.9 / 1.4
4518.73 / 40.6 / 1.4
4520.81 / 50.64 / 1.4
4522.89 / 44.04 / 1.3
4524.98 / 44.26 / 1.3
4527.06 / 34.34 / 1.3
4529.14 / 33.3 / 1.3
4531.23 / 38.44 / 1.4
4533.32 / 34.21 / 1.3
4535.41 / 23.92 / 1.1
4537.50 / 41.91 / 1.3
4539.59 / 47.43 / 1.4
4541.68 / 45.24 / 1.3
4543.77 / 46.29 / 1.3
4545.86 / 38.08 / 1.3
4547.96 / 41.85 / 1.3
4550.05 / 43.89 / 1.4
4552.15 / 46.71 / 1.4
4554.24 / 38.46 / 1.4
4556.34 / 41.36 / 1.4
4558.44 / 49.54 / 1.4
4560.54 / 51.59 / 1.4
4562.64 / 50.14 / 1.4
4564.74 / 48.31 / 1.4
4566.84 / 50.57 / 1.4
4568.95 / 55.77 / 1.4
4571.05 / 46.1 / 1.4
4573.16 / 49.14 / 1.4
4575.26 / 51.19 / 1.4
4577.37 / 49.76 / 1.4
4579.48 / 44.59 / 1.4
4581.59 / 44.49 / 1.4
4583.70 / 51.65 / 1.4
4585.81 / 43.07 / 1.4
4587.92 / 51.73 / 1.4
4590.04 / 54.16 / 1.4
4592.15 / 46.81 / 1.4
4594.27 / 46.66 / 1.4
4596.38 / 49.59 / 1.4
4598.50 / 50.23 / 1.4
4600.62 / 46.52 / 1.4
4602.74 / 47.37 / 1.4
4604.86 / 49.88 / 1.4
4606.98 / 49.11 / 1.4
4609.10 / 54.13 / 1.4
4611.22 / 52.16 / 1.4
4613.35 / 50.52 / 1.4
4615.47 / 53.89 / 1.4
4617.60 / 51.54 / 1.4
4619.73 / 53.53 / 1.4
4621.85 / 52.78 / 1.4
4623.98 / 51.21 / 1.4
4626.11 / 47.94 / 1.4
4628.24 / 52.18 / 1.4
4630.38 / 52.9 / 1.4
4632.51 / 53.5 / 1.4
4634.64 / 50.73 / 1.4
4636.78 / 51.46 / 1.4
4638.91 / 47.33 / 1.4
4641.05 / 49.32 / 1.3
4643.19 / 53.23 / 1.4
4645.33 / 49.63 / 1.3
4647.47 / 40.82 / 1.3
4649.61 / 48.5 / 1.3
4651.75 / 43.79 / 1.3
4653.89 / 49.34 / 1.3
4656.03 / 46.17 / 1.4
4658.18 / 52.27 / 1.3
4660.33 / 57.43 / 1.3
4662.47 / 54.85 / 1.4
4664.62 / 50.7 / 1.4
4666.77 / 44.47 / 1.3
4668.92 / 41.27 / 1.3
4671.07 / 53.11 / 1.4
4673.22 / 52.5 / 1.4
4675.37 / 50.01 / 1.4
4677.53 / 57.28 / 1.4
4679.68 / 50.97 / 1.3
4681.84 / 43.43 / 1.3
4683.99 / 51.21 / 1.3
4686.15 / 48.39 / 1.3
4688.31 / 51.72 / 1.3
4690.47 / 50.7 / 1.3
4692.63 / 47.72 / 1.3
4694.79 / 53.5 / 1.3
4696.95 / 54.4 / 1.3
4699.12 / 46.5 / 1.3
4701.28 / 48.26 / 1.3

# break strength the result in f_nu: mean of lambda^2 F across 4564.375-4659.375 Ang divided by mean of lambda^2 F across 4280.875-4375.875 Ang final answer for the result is 2.1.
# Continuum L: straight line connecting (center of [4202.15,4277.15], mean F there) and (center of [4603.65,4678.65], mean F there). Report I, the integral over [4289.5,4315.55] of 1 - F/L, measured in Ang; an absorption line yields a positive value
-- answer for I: 3.5 Ang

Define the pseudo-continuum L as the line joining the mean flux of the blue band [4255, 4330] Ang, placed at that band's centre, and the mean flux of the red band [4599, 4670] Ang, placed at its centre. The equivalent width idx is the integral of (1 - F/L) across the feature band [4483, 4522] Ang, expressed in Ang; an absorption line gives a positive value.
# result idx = -4.9 Ang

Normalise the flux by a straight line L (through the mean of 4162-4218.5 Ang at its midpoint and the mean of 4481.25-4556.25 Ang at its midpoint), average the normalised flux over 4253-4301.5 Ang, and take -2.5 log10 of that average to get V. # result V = 0.40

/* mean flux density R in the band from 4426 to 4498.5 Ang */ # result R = 36.1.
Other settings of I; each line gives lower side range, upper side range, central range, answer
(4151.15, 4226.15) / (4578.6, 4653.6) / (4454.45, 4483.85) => 3.48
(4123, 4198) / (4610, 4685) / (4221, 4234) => 8.19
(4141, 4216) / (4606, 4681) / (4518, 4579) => 1.01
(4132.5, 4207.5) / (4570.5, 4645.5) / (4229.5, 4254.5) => 8.19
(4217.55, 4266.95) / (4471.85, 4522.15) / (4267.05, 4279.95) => 1.15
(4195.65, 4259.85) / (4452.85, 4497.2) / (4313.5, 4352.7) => -4.47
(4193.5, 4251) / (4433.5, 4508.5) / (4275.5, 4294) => 2.82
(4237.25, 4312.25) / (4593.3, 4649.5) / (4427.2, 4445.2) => 0.27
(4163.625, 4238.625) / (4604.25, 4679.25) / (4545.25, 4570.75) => -1.02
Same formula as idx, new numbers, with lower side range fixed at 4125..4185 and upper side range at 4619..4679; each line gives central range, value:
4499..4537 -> 0.5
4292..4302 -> 3.4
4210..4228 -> 6.4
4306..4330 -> 4.8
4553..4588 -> -1.7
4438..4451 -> 0.1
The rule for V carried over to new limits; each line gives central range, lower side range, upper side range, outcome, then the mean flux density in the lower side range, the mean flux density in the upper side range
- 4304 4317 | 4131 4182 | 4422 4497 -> 0.26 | 21.7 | 35.8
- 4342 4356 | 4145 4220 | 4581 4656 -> 0.11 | 22.3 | 49.7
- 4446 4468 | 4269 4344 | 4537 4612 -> 0.12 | 23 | 47.7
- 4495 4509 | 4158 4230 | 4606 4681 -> -0.07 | 20.7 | 50.6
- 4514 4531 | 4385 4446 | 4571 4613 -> 0.00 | 31.8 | 49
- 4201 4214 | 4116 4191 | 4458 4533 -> 0.11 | 22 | 40.8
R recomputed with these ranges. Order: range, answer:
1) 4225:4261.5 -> 16.1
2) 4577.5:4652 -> 49.7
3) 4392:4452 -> 32.7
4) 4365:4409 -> 30.2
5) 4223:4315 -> 18.3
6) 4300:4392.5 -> 28.6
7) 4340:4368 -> 32.5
